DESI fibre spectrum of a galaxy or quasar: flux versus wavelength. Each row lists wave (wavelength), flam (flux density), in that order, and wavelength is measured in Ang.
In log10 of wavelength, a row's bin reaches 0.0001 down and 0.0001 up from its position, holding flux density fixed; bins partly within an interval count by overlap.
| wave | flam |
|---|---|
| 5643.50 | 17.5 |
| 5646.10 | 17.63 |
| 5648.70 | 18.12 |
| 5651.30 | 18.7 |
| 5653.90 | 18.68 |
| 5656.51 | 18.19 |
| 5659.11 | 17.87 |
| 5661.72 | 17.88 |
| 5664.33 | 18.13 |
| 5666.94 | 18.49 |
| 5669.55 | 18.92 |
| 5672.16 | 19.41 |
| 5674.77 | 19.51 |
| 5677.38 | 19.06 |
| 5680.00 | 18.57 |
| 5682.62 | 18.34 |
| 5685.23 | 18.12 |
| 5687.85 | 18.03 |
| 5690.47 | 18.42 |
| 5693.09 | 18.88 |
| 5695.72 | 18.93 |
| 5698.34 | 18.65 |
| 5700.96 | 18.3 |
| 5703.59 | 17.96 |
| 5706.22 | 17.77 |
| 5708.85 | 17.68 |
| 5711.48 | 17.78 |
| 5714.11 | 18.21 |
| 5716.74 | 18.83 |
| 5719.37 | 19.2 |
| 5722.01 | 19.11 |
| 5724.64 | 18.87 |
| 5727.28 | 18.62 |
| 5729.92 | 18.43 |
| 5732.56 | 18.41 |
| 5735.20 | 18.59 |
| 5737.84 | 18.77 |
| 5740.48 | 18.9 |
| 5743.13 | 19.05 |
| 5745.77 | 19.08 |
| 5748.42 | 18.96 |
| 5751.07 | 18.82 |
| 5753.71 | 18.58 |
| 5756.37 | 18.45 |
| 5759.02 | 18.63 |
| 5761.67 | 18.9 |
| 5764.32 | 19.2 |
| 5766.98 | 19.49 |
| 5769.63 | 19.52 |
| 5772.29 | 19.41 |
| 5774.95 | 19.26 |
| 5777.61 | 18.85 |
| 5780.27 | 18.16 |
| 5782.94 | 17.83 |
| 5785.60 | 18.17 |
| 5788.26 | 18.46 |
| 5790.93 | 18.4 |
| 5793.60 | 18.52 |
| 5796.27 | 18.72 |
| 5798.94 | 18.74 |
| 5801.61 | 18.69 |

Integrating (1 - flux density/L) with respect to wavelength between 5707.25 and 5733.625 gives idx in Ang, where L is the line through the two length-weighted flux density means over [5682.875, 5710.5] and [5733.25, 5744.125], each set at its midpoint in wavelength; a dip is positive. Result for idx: 0.1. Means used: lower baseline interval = 18.3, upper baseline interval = 18.8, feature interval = 18.5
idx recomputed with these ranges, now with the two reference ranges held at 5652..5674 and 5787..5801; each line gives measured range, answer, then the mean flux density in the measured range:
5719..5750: -0.5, 18.8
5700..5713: 0.4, 17.9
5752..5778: -0.7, 19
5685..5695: 0.0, 18.4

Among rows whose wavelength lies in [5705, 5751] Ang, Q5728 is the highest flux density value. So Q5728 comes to 19.2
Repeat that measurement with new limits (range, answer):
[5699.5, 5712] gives 18.3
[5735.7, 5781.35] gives 19.52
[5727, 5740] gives 18.77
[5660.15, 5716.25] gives 19.51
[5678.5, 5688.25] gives 18.57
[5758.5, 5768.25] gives 19.49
